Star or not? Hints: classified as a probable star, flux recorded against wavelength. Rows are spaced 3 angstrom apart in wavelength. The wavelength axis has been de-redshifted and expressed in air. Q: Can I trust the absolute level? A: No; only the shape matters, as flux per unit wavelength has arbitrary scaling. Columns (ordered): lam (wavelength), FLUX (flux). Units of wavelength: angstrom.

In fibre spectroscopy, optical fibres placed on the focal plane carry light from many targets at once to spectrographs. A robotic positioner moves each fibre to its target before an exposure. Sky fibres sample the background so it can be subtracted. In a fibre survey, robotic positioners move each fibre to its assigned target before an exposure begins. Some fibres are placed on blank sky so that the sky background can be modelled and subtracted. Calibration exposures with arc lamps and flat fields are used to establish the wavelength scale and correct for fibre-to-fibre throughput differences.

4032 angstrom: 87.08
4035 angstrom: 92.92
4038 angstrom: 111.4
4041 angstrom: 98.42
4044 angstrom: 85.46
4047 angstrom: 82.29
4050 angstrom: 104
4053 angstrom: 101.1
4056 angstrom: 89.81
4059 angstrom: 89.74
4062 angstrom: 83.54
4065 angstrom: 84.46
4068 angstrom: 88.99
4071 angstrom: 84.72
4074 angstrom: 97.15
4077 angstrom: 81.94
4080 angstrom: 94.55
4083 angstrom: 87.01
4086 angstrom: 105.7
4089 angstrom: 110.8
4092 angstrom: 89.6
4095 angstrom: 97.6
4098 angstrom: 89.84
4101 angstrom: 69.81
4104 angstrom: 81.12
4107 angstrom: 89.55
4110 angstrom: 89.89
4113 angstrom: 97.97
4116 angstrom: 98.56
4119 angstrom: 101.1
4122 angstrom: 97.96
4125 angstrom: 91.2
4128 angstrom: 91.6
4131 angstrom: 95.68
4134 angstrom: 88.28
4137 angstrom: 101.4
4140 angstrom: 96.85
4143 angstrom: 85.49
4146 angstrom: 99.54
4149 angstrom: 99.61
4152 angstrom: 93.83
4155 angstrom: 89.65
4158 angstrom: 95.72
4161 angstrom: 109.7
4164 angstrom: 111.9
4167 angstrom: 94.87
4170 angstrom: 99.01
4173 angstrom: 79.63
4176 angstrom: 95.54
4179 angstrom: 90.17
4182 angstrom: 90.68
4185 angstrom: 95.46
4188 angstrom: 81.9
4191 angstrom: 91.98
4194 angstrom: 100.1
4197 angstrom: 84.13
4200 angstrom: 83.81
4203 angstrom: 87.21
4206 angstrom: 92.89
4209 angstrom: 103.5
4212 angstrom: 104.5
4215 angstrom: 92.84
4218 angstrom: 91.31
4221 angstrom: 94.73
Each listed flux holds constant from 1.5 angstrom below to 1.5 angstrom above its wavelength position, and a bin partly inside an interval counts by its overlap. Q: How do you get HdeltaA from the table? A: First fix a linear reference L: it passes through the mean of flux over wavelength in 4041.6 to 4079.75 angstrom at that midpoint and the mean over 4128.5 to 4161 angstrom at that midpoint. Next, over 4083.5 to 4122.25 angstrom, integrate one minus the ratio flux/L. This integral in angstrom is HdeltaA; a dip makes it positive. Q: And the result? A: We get -0.4 angstrom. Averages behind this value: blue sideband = 89.8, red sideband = 95.2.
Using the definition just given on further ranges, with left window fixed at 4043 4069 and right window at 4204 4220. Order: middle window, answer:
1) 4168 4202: 1.86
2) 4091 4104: 0.82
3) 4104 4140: -0.59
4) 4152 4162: -0.30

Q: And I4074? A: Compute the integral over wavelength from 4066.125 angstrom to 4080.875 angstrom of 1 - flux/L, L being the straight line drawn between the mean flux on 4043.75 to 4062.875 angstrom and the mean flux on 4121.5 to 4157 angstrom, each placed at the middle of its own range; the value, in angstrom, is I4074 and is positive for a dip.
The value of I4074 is 0.5 angstrom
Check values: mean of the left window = 91.4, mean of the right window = 94.2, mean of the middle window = 89.1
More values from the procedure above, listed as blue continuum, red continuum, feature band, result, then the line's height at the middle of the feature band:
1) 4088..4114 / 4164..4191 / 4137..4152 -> -0.7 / 91.3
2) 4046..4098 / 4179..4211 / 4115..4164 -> -2.5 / 91.9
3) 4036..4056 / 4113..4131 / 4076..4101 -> 0.8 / 96.3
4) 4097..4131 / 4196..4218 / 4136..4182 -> -2.0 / 91.9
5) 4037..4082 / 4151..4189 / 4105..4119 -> -0.2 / 93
